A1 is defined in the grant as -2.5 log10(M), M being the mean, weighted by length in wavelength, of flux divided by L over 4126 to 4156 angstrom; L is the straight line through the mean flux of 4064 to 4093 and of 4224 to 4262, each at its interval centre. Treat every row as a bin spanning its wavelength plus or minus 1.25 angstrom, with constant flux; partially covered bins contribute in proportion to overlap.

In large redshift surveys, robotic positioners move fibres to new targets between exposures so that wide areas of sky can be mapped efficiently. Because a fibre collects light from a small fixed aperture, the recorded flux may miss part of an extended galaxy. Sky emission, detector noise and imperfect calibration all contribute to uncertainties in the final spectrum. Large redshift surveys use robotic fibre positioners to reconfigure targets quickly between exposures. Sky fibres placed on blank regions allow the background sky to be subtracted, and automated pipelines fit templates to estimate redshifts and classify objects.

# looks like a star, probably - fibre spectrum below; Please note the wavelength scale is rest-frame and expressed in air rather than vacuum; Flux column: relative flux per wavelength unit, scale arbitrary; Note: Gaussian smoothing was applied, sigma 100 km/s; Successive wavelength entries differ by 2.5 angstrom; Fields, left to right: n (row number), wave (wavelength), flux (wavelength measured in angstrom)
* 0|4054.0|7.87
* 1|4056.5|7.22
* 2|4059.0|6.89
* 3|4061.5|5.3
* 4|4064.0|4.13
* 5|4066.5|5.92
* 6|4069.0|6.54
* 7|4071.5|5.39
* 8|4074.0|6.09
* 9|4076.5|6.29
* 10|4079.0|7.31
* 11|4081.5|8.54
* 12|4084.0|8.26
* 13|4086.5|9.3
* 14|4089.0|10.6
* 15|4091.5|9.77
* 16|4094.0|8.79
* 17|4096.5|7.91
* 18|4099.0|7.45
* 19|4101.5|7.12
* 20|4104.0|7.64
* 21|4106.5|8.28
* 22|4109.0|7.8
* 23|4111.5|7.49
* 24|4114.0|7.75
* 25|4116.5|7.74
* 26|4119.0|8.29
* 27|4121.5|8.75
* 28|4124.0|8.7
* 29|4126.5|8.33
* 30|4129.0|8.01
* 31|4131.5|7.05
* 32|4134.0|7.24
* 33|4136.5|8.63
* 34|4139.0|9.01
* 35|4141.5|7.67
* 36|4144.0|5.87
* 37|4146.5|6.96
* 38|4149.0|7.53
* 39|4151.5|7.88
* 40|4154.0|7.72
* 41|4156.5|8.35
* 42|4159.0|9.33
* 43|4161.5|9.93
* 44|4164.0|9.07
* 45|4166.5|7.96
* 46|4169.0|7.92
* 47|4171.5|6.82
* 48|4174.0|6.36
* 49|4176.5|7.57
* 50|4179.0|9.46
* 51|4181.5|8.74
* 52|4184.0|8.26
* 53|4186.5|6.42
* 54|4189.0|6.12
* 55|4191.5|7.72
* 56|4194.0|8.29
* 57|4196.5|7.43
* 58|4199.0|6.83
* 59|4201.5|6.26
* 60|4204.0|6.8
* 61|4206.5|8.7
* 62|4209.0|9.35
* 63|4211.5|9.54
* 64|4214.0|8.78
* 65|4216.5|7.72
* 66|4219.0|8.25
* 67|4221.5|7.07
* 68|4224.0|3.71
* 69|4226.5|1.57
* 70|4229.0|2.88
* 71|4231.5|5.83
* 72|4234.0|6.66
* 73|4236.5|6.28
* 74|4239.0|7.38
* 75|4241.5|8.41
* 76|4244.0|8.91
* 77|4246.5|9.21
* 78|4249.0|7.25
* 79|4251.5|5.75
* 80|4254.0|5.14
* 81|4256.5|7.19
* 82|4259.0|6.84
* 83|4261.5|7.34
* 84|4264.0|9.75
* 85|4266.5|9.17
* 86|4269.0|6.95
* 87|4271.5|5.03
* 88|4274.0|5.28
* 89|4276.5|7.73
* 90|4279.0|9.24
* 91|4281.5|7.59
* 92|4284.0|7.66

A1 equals -0.09 mag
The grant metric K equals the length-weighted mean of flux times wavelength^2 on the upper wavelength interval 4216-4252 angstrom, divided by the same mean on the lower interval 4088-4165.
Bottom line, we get 0.83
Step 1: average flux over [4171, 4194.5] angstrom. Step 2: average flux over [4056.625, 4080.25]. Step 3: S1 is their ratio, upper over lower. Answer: 1.25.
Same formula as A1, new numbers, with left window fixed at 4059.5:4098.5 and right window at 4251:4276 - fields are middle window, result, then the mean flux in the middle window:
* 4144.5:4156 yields -0.04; 7.47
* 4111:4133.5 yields -0.11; 8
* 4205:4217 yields -0.25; 8.84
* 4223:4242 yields 0.31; 5.24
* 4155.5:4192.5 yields -0.13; 8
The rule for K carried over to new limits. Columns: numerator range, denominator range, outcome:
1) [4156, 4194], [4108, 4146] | 1.04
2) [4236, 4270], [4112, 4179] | 1.00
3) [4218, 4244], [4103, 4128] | 0.78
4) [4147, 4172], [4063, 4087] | 1.28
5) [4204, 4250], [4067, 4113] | 0.97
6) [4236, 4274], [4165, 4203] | 1.01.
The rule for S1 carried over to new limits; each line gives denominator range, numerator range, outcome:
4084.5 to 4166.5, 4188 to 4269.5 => 0.87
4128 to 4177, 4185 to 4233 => 0.87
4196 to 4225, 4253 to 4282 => 0.96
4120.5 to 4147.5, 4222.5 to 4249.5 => 0.79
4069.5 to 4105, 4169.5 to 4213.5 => 0.98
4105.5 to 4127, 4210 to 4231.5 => 0.76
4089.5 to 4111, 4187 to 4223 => 0.95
